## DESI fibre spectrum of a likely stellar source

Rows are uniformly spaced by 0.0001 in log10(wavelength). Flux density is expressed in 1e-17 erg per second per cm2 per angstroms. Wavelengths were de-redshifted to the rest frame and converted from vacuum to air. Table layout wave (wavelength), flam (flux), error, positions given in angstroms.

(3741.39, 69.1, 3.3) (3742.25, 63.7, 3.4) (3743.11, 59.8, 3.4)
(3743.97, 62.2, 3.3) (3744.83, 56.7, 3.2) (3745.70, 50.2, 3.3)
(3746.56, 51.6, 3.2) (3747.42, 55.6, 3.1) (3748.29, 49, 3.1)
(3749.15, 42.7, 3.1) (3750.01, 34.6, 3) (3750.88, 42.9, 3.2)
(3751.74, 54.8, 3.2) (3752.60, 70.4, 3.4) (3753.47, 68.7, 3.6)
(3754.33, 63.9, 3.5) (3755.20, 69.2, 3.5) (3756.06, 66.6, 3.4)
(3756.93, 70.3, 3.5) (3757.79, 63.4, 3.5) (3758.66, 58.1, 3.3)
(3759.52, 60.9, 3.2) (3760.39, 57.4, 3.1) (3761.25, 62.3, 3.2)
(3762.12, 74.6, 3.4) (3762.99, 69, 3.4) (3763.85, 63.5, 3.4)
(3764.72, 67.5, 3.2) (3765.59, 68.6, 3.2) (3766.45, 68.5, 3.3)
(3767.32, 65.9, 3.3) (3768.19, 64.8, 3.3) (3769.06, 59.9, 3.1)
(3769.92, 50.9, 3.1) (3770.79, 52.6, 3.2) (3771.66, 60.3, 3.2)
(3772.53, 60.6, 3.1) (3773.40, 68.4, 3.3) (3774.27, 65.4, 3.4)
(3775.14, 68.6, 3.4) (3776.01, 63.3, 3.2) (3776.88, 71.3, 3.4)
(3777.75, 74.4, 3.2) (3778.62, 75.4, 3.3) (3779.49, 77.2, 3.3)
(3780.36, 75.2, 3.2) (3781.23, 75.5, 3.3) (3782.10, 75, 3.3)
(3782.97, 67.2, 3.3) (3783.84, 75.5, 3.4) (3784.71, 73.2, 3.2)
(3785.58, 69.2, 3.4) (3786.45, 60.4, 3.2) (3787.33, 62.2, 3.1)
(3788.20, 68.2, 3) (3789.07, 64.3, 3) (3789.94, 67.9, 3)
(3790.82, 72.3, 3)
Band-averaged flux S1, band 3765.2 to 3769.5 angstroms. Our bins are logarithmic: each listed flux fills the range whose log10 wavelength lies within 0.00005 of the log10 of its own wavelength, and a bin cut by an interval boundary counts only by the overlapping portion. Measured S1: 65.6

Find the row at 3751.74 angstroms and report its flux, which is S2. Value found 54.8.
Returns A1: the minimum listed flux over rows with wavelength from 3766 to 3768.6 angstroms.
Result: 64.8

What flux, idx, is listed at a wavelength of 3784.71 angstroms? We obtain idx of 73.2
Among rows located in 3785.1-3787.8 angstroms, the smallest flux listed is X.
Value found 60.4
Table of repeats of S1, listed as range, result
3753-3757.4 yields 67.7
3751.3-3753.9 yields 64.6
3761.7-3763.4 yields 71.7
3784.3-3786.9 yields 67.4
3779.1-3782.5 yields 75.8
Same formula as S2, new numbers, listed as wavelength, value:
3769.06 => 59.9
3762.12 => 74.6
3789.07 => 64.3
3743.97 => 62.2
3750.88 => 42.9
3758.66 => 58.1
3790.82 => 72.3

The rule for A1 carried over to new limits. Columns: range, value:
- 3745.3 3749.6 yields 42.7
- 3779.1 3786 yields 67.2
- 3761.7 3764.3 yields 63.5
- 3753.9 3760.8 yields 57.4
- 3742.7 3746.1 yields 50.2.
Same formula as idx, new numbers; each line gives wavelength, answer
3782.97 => 67.2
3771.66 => 60.3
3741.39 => 69.1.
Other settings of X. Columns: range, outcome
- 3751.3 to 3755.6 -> 54.8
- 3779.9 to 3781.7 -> 75.2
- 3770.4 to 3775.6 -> 52.6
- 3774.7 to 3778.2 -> 63.3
